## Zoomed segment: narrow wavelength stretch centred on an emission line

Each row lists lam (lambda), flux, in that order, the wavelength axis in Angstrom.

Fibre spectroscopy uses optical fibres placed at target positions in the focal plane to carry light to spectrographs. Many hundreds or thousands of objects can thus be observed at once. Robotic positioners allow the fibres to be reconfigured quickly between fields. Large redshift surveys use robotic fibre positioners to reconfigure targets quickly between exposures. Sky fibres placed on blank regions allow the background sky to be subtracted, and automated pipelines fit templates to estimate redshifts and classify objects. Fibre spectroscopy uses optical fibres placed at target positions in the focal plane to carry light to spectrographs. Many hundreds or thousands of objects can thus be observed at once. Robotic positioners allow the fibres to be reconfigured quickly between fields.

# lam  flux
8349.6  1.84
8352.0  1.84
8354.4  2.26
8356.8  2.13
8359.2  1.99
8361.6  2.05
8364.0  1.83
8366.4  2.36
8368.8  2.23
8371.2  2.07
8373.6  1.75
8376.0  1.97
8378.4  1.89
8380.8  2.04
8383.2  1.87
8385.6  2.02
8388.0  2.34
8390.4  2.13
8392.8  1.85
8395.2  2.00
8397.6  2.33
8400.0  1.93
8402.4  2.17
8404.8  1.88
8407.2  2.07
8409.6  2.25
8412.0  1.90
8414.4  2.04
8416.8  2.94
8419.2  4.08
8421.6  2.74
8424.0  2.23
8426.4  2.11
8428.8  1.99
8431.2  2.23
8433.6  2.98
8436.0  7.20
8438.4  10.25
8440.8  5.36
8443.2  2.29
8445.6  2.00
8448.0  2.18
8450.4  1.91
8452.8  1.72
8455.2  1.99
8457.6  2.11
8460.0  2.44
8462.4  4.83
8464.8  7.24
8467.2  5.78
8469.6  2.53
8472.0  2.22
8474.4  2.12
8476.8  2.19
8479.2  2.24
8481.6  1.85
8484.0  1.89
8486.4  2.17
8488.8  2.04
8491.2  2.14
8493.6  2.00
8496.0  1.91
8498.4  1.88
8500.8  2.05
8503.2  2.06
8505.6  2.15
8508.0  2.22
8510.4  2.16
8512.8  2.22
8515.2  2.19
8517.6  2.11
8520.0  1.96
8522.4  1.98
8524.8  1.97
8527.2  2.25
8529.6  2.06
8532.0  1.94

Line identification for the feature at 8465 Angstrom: [N II]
